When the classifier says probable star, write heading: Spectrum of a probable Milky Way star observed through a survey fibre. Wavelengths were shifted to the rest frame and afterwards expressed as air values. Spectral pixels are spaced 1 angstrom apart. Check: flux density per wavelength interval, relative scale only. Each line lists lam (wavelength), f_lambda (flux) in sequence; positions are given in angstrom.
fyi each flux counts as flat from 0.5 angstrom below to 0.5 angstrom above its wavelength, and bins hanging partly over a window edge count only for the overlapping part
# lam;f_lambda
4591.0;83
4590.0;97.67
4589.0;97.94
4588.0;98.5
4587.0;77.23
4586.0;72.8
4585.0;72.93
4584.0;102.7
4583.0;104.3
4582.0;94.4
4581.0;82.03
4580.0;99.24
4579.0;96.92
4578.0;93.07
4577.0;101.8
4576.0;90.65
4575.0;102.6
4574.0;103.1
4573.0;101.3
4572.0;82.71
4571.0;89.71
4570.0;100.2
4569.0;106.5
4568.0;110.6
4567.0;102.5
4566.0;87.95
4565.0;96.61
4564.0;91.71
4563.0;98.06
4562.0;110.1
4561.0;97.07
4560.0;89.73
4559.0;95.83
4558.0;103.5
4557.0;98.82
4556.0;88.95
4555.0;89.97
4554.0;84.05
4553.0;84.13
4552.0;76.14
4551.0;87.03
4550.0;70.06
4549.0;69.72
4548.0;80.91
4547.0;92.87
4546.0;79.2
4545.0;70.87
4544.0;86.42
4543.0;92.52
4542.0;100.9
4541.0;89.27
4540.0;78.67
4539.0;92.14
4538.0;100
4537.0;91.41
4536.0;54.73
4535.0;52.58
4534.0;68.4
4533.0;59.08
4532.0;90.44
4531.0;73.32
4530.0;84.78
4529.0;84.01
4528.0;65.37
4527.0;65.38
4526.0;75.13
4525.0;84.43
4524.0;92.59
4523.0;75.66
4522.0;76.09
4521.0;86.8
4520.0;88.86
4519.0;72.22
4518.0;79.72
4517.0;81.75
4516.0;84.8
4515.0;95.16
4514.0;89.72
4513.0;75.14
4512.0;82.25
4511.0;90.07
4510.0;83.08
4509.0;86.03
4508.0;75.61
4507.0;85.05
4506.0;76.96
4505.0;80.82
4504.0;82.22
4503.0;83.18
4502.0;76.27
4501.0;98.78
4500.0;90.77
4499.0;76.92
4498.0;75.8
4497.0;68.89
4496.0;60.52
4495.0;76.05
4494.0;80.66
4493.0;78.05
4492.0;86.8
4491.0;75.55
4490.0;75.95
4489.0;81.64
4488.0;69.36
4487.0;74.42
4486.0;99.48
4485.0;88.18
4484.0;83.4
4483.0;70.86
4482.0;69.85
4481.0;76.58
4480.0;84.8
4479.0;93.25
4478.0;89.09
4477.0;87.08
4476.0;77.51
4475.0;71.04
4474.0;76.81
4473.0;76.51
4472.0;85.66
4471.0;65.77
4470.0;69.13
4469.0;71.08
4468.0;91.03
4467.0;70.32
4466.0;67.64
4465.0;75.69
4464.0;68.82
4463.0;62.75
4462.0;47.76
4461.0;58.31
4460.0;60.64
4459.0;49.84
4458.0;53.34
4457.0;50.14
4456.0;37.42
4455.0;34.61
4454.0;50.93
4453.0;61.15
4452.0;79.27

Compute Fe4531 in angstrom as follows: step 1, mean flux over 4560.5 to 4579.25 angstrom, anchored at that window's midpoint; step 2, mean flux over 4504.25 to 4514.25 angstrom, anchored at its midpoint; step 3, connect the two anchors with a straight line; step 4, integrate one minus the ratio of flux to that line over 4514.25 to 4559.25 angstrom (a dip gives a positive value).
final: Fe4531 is 3.7 angstrom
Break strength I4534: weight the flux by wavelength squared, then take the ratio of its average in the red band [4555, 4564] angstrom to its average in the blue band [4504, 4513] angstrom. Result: 1.2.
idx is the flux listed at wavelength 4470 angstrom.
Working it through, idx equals 69.13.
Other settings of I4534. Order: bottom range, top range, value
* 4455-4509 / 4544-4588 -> 1.27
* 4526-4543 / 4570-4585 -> 1.24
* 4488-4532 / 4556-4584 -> 1.24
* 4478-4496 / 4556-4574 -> 1.26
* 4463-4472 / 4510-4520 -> 1.18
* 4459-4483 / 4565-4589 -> 1.35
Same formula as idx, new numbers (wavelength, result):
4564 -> 91.71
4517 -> 81.75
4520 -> 88.86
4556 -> 88.95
